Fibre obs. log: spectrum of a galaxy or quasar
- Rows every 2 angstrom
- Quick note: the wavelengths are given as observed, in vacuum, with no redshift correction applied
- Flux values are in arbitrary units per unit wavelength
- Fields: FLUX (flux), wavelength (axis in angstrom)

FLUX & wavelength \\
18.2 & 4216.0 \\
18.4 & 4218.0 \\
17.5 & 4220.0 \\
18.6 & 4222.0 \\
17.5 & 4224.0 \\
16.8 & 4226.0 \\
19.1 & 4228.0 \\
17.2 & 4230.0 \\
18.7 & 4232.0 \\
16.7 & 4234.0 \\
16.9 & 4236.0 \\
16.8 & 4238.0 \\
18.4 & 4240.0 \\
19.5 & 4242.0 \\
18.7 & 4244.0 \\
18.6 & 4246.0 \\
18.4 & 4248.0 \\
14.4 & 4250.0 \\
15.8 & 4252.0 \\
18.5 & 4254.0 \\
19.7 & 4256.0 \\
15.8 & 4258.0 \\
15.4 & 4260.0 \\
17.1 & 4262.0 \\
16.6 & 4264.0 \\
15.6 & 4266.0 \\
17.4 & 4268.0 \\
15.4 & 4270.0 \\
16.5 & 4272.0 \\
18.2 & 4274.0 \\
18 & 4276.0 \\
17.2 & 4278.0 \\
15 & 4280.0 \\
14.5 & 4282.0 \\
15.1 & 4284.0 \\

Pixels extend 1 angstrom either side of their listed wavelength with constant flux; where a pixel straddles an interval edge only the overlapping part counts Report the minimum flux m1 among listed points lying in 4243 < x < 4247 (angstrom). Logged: 18.6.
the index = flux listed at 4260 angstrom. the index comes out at 15.4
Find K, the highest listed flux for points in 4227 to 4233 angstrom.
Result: 19.1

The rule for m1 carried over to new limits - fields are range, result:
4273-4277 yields 18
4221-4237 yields 16.7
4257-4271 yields 15.4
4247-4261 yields 14.4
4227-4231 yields 17.2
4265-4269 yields 15.6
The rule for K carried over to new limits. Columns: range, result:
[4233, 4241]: 18.4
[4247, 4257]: 19.7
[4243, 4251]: 18.7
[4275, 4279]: 18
